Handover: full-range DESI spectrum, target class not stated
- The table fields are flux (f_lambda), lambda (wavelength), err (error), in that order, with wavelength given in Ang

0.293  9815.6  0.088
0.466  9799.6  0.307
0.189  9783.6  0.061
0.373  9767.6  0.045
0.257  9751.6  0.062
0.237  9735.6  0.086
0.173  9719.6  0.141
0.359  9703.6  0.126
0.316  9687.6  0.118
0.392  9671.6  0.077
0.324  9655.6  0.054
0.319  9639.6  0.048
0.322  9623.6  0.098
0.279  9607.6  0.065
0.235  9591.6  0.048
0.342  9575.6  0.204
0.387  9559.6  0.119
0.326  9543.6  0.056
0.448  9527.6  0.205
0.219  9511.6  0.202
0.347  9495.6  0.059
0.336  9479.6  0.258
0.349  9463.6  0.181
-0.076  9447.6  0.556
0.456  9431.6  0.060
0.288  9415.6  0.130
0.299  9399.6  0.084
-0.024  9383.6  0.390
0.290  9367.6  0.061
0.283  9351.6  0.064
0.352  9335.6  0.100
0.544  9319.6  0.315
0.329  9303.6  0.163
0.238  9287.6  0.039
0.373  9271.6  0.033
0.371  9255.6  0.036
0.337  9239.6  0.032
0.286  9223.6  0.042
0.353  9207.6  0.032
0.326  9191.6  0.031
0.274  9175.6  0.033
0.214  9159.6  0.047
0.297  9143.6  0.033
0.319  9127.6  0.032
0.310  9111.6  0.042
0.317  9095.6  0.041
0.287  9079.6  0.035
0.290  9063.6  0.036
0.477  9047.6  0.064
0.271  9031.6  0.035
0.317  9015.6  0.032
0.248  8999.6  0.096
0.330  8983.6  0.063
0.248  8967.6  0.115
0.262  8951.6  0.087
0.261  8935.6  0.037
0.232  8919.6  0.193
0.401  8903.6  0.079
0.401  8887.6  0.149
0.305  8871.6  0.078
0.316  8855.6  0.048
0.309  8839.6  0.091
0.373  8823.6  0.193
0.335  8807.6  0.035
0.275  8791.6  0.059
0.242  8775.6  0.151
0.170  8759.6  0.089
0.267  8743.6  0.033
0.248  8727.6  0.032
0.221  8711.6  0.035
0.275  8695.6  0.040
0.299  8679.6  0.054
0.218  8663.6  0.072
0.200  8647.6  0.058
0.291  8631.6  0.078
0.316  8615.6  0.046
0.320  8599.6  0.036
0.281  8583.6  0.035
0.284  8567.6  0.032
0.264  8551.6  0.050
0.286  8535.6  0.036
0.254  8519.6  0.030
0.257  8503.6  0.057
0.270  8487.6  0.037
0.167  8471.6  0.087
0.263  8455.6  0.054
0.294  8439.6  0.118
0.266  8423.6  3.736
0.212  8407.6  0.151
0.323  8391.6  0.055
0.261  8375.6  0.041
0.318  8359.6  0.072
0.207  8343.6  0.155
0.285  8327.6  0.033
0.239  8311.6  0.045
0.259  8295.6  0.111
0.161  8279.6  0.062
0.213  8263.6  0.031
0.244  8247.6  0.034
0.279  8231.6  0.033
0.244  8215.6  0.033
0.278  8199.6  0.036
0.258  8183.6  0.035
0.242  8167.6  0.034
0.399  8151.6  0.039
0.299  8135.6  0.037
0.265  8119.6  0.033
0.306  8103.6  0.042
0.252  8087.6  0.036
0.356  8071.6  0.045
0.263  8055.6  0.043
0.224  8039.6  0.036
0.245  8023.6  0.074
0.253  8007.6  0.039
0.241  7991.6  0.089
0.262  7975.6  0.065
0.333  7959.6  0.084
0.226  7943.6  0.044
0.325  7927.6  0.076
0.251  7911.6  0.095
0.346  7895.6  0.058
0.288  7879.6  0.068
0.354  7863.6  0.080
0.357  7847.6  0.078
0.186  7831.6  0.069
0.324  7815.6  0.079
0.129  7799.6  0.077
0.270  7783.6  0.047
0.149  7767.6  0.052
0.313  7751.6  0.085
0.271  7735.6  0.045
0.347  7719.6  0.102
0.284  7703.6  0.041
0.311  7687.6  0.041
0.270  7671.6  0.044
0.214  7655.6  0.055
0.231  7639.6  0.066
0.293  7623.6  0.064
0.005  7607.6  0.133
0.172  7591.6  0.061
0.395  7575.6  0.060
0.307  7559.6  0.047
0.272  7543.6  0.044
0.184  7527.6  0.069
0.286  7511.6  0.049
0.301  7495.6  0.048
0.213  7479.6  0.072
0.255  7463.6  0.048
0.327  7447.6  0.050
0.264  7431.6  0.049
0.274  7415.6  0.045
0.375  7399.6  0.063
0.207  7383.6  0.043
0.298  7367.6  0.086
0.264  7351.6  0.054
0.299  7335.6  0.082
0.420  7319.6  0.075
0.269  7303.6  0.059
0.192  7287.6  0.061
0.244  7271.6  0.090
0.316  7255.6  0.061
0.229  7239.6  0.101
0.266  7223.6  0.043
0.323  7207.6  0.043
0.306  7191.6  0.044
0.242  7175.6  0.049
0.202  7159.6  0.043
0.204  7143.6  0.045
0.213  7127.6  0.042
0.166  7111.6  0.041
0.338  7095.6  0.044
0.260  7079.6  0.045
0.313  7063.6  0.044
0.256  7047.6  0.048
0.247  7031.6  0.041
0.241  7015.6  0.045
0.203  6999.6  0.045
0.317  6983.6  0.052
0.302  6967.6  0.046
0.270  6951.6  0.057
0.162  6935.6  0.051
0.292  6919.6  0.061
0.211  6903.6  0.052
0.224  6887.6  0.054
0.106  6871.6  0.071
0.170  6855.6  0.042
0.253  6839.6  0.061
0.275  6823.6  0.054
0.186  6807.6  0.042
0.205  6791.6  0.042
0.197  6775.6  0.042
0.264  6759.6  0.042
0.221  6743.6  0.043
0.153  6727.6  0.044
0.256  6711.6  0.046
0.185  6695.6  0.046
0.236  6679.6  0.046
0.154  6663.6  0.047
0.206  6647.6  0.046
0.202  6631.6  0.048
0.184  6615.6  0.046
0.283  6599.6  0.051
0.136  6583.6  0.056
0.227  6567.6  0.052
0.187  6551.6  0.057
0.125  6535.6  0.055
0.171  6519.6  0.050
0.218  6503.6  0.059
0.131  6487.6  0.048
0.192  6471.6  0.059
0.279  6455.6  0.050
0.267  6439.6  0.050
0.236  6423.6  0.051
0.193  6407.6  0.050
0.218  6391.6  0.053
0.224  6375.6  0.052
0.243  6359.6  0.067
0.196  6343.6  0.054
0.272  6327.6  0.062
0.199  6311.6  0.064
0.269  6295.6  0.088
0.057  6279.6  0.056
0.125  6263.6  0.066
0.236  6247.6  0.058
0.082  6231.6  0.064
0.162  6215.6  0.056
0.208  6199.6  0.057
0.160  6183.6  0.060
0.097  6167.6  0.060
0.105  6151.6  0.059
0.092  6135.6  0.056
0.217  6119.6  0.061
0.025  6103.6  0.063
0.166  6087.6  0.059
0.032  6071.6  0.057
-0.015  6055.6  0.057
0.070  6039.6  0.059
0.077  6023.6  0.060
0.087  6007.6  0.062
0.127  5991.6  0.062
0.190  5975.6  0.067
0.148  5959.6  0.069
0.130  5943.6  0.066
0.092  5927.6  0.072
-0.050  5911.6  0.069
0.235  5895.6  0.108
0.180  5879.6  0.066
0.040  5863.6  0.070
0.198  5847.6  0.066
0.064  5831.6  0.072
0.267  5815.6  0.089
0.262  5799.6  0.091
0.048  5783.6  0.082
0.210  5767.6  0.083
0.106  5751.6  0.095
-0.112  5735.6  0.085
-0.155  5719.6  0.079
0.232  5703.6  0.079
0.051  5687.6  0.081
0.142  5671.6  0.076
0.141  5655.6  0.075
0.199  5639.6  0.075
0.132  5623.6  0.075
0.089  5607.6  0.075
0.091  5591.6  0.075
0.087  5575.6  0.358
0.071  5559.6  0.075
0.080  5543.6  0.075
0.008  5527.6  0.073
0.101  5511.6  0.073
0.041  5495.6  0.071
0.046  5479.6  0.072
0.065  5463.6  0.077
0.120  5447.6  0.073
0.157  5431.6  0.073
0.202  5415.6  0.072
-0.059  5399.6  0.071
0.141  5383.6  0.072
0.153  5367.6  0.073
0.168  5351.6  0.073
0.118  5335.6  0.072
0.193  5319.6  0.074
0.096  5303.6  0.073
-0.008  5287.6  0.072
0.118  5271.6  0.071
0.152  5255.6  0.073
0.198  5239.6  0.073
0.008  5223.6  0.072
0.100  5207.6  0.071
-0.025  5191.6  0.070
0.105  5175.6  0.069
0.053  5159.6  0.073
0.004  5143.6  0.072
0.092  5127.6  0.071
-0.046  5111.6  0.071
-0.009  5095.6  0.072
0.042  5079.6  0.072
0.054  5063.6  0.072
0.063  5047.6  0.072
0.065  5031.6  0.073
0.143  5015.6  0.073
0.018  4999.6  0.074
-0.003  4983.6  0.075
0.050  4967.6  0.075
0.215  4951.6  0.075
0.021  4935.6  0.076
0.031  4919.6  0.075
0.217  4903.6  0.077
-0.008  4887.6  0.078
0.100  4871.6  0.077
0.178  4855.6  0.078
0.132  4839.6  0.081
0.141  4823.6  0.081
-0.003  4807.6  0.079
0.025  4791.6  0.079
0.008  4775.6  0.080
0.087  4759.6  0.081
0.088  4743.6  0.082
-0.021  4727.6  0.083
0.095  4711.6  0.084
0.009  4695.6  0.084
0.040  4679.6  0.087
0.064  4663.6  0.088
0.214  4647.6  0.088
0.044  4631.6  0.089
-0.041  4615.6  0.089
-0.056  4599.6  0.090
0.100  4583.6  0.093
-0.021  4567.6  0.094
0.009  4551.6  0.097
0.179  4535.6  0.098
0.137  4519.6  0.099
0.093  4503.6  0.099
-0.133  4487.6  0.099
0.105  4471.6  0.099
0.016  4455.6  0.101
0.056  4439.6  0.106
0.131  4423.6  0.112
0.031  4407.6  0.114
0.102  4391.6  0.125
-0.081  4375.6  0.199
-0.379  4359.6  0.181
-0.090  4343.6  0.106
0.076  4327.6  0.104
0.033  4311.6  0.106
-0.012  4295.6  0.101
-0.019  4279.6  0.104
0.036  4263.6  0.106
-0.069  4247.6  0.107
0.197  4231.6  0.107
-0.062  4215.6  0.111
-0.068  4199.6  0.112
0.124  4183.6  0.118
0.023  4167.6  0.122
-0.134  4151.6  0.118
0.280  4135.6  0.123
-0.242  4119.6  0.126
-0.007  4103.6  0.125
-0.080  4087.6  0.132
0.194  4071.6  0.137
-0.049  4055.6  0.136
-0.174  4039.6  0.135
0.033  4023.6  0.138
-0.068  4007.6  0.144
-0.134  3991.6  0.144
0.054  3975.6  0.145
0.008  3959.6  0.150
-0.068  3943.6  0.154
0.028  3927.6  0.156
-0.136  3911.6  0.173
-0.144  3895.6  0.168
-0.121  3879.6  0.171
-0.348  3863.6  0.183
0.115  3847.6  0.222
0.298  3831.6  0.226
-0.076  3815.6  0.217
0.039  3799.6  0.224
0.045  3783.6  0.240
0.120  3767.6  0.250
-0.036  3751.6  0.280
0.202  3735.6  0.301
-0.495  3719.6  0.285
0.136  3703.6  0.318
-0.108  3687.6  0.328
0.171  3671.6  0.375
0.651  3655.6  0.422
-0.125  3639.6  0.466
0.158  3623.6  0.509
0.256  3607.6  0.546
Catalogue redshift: 0.596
